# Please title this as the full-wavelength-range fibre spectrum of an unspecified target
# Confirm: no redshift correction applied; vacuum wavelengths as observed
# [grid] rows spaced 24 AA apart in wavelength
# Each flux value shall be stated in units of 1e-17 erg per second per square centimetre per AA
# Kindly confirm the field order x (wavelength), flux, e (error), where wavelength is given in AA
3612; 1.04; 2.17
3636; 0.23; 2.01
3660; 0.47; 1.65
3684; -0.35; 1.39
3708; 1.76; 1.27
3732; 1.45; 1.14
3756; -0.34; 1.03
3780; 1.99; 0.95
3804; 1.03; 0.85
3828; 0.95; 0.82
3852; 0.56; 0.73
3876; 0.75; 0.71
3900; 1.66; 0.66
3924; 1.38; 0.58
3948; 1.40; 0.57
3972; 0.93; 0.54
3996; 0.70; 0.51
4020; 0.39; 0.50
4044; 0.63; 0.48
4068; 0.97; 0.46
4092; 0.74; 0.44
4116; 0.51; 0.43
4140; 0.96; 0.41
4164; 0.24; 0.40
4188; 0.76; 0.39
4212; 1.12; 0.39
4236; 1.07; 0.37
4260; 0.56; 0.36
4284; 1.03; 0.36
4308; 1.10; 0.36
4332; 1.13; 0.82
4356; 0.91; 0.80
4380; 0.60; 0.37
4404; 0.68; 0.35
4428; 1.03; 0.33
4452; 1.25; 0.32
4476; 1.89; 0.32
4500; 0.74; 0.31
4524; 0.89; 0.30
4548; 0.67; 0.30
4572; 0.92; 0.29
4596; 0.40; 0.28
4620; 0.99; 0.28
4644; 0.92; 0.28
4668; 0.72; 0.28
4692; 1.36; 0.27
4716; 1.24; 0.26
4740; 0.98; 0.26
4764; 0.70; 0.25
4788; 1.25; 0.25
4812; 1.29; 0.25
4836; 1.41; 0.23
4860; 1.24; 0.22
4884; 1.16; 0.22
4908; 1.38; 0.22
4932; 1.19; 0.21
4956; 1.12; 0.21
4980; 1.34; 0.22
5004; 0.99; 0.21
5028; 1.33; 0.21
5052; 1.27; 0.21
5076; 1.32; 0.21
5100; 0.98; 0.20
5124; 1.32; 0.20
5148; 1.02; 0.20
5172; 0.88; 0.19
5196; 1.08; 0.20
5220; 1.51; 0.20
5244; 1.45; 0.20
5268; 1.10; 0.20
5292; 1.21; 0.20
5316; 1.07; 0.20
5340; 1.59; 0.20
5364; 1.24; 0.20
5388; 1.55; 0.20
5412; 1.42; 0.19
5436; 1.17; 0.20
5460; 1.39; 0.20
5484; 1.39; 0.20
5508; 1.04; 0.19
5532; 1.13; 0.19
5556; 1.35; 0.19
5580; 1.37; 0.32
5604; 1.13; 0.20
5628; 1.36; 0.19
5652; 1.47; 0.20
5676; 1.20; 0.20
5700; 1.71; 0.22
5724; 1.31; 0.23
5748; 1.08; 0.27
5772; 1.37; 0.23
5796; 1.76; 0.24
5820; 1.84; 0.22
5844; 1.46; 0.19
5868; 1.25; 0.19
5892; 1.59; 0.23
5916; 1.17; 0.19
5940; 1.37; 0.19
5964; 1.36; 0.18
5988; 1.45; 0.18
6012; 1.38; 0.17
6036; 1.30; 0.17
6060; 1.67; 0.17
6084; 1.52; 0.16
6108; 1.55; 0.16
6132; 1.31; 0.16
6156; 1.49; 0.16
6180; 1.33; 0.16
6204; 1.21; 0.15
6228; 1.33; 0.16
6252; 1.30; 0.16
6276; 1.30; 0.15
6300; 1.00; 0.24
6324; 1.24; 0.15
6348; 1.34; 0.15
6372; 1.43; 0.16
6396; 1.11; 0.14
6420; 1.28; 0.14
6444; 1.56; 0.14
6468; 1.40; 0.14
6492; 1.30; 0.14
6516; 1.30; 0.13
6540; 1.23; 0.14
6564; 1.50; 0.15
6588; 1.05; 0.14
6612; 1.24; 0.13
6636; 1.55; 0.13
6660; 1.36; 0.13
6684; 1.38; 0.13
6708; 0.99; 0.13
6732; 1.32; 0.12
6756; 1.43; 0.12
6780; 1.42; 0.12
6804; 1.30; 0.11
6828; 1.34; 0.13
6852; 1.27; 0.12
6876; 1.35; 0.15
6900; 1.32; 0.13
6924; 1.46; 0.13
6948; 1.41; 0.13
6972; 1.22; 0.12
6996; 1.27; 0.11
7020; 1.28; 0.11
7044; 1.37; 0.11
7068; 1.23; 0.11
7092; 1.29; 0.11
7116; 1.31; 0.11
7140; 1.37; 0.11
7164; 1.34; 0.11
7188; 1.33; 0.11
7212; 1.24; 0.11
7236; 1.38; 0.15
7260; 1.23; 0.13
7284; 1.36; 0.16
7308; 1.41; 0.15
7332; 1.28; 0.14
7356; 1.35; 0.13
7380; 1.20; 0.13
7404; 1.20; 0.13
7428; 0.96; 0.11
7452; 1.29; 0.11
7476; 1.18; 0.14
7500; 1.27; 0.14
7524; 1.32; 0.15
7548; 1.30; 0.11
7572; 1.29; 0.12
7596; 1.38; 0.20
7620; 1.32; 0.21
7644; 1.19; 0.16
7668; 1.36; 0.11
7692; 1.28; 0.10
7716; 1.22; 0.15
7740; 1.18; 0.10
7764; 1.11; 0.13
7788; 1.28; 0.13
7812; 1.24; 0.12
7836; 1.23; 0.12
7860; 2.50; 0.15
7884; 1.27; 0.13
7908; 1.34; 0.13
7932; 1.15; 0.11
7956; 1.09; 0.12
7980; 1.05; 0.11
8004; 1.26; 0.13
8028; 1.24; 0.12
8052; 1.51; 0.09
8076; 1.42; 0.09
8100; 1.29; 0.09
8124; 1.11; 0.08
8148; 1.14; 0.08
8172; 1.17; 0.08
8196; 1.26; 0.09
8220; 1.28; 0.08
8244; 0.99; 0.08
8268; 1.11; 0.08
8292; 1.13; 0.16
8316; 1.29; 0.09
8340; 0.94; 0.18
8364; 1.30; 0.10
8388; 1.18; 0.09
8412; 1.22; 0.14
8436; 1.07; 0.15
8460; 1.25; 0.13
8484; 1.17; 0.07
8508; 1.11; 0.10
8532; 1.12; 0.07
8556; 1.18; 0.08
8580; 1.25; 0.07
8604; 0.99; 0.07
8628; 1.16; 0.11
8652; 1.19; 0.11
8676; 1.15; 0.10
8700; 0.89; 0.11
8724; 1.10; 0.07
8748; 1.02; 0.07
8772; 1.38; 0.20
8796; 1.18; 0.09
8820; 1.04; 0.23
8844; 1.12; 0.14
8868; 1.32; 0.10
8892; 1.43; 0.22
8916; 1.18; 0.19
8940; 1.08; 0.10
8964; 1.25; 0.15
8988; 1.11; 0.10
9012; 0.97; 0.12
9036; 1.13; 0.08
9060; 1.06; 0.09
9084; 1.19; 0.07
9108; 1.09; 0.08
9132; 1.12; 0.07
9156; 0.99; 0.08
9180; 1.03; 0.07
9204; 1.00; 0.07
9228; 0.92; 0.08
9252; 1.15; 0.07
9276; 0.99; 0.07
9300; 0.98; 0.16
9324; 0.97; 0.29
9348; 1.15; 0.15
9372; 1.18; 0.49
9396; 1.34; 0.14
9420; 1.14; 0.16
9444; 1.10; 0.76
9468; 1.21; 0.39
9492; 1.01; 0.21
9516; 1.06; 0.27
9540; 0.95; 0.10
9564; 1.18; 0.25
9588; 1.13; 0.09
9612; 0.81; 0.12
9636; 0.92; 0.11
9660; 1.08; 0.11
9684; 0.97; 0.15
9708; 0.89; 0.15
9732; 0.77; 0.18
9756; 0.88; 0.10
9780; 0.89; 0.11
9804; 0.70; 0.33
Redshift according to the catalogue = 0.20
